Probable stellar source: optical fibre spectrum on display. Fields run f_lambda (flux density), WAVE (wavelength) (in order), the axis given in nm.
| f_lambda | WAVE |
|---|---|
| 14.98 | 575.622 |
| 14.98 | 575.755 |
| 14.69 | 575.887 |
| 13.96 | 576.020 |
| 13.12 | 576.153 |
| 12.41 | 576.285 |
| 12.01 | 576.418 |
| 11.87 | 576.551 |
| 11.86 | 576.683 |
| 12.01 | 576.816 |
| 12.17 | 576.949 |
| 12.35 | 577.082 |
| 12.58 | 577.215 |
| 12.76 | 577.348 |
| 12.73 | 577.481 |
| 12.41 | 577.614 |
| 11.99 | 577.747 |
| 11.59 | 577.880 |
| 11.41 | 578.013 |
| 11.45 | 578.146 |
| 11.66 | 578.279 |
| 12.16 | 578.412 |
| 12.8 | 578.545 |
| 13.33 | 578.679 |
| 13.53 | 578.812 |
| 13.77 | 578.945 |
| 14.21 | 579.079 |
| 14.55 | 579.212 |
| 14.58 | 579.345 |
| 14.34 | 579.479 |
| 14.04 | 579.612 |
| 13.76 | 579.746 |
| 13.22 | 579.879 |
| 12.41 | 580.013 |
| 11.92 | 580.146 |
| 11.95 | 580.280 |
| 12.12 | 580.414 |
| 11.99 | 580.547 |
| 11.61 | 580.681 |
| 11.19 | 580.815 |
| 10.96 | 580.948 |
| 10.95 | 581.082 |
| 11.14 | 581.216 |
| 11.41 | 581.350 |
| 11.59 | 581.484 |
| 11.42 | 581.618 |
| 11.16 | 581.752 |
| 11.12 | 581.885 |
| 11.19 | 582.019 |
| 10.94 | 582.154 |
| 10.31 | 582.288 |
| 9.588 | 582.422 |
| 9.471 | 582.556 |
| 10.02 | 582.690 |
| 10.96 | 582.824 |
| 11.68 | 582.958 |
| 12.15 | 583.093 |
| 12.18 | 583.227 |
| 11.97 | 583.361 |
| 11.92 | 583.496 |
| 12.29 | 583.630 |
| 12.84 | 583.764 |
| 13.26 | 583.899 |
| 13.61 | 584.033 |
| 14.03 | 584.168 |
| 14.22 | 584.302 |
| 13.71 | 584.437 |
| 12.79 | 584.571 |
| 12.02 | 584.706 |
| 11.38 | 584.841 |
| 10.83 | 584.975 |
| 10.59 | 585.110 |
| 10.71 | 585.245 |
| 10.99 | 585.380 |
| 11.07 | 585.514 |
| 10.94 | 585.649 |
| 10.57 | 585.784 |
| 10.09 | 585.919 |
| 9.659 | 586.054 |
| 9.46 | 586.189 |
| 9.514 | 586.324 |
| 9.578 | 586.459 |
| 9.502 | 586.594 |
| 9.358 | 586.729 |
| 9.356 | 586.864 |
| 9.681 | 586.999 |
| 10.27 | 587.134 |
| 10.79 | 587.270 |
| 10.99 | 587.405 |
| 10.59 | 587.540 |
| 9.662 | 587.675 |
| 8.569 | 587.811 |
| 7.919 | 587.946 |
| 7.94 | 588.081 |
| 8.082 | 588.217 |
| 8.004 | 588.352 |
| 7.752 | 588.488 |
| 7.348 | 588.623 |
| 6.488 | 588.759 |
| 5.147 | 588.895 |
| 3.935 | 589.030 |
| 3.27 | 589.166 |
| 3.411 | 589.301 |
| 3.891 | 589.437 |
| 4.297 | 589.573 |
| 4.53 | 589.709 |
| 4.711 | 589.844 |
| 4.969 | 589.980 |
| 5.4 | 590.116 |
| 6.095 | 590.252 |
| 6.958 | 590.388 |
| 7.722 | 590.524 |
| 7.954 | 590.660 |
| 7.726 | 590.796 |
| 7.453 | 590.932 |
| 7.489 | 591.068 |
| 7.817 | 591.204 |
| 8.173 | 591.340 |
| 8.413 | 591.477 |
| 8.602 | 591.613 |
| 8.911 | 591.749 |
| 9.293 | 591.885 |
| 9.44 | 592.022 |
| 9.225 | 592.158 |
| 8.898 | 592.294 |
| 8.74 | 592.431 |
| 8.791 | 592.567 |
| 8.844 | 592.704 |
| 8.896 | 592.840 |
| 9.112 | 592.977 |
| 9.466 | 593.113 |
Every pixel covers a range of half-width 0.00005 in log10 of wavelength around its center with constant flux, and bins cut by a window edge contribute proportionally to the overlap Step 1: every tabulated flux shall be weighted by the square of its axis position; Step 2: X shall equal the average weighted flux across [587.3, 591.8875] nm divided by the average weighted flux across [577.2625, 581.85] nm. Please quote 0.6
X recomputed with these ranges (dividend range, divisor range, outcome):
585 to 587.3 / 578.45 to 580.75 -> 0.79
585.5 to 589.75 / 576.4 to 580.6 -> 0.66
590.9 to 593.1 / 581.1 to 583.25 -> 0.82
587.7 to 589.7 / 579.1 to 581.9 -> 0.52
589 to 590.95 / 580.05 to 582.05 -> 0.49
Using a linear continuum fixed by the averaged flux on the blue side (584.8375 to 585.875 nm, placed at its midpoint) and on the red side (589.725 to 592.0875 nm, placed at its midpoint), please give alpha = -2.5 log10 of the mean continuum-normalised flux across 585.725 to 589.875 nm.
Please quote 0.20 mag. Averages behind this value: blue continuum 10.8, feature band 7.9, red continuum 7.41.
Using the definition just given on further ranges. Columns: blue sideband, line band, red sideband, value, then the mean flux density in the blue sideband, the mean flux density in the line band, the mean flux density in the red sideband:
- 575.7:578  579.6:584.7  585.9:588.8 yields -0.103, 12.6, 11.9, 9.13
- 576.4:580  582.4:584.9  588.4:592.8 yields -0.192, 12.8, 12.2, 6.95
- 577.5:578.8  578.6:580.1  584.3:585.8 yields -0.142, 12.2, 13.8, 11.6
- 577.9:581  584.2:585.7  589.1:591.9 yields -0.221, 12.7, 11.8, 6.48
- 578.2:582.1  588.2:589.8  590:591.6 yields 0.457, 12.4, 5.42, 7.35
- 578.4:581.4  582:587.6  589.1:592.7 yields -0.098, 12.7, 11.1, 7.04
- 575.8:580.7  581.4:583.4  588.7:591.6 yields -0.065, 12.8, 11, 6.04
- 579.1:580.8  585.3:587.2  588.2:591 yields -0.193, 13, 10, 5.92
